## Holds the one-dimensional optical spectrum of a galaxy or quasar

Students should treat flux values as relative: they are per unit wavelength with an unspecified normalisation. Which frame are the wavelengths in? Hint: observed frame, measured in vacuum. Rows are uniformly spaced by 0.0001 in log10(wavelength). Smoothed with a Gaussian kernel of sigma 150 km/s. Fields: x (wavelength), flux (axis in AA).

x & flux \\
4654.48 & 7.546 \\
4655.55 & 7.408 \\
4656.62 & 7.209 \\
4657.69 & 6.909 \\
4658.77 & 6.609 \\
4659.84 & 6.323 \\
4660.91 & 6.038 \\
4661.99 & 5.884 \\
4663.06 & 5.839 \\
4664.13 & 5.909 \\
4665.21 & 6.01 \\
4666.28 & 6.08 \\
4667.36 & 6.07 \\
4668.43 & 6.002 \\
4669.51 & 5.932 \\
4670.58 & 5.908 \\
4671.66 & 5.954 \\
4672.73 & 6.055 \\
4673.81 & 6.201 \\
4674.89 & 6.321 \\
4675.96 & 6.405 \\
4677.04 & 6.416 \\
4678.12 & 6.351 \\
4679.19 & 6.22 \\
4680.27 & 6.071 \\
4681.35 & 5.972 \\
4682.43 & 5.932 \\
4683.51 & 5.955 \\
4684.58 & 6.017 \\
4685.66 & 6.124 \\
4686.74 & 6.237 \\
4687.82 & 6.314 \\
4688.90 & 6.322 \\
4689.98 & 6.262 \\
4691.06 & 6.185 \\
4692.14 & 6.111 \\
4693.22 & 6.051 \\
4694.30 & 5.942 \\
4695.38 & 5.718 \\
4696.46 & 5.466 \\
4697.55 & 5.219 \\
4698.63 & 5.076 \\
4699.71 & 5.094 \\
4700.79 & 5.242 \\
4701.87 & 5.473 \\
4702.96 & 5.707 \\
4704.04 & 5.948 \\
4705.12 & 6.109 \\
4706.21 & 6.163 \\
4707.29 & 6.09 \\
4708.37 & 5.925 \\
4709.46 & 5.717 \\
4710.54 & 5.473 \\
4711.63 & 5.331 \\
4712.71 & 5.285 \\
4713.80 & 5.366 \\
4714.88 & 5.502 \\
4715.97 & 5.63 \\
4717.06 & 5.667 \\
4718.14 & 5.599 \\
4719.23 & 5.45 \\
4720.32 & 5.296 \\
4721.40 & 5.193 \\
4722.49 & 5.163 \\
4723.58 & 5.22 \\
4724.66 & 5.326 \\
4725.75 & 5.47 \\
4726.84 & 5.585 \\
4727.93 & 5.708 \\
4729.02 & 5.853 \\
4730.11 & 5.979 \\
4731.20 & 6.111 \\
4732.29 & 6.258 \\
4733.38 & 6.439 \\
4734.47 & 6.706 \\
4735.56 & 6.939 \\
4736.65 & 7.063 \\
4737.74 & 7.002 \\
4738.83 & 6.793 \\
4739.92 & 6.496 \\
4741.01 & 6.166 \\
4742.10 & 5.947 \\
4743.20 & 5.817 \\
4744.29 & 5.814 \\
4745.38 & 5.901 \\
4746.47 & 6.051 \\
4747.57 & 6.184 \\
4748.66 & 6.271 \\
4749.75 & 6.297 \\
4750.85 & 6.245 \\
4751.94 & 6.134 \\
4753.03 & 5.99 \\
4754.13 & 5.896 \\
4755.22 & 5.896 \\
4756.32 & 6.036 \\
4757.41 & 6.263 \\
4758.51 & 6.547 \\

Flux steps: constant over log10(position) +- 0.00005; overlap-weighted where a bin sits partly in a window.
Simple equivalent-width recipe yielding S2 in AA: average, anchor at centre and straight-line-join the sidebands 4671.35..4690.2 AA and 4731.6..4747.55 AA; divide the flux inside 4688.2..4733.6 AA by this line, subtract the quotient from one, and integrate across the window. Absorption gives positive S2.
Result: 4.32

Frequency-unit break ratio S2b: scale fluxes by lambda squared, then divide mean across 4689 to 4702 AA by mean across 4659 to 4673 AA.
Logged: 1.0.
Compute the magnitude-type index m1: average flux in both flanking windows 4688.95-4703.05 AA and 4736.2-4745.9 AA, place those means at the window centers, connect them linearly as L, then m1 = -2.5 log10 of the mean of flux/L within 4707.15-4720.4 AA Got 0.071 mag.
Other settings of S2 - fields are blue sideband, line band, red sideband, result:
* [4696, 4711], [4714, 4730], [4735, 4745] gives 1.5 AA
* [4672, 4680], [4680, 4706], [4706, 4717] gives 0.5 AA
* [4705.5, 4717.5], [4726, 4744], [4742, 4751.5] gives -1.1 AA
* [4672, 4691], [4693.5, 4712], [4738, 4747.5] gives 1.6 AA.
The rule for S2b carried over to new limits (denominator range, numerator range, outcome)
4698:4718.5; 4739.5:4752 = 1.11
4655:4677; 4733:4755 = 1.04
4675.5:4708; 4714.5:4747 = 1.02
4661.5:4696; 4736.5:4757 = 1.05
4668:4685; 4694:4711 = 0.93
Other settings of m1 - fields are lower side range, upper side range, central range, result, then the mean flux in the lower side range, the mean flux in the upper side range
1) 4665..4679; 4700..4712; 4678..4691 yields -0.028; 6.14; 5.74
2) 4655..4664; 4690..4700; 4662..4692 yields -0.002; 6.5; 5.7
